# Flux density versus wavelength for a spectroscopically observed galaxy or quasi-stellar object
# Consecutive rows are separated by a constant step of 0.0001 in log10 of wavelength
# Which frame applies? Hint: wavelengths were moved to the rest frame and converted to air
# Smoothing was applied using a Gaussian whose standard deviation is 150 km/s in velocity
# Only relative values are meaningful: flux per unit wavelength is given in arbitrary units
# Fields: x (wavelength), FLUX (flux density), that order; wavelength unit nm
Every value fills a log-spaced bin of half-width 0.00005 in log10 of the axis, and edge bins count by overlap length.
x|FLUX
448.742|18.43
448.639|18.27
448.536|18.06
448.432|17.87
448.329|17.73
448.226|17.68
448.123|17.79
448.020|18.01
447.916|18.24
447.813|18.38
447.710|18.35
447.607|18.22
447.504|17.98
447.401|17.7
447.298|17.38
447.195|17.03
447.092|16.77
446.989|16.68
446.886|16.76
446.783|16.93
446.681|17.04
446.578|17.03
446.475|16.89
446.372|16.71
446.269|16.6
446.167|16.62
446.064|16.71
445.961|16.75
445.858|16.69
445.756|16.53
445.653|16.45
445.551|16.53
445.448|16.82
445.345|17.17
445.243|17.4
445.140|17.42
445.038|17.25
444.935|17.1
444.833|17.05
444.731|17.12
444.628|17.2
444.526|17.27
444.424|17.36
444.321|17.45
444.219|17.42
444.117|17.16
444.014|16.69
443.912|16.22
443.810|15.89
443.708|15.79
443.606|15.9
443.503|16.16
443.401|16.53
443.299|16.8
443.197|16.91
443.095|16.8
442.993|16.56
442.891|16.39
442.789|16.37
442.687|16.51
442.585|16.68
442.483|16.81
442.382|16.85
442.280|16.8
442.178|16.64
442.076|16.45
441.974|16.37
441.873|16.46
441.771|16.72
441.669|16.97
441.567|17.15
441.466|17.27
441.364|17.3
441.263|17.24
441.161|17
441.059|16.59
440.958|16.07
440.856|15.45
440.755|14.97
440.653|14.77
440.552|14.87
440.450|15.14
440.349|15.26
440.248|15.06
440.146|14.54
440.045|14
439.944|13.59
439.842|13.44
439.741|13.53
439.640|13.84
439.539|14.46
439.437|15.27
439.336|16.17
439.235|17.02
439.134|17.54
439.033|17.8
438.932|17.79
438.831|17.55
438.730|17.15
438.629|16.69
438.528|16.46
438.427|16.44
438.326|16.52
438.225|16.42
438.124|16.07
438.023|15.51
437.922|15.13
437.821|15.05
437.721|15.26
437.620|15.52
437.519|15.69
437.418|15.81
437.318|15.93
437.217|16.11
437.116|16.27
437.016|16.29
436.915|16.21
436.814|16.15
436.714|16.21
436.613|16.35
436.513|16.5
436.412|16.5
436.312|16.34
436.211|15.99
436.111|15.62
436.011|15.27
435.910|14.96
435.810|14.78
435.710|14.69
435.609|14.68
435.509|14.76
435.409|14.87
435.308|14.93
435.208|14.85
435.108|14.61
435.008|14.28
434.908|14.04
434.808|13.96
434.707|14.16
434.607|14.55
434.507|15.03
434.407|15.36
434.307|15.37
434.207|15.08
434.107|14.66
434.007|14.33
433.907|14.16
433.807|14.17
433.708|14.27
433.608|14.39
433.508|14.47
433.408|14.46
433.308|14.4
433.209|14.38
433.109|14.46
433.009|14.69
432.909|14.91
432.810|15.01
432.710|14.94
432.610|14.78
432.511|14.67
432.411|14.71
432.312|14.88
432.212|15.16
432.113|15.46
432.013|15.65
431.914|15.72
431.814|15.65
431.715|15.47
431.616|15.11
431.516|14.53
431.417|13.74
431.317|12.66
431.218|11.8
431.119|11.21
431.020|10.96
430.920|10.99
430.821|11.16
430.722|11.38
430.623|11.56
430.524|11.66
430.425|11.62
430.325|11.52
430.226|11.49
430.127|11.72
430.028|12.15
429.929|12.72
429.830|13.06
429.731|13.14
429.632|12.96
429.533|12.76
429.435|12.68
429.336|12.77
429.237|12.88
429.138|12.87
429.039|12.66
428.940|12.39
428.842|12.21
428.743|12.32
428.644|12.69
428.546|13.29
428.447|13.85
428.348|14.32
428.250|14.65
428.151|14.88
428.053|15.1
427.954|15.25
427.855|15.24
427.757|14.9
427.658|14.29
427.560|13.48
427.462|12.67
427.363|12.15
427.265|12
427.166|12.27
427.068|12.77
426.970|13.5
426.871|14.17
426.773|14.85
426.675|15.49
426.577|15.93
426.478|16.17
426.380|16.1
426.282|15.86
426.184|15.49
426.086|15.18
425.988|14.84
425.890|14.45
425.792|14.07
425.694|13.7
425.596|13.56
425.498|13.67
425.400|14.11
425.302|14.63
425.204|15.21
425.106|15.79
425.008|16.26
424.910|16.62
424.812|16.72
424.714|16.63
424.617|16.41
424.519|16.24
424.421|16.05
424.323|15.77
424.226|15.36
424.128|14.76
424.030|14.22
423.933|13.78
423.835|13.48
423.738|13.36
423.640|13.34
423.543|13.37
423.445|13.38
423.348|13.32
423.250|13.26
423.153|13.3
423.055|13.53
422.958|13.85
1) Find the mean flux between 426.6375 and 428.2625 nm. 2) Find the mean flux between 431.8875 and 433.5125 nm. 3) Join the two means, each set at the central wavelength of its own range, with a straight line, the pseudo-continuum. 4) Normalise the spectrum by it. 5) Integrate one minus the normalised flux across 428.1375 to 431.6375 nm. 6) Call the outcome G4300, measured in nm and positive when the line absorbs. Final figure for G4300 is 0.44 nm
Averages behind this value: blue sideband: 14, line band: 12.6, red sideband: 14.9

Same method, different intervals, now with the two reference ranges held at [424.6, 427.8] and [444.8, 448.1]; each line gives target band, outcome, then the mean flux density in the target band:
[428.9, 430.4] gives 0.26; 12.5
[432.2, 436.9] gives 0.22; 14.9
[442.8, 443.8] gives 0.02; 16.4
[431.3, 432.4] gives 0.03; 15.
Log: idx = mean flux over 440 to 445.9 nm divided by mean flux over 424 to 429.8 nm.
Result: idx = 1.15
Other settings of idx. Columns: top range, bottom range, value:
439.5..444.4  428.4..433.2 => 1.21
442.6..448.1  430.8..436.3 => 1.17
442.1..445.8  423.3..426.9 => 1.12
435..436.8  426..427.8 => 1.08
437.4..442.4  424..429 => 1.10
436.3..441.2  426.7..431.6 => 1.22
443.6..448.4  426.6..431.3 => 1.33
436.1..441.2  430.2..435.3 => 1.13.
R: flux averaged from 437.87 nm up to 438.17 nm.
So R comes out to 15.5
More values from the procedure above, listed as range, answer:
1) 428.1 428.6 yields 14.2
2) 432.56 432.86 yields 14.9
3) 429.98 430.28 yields 11.8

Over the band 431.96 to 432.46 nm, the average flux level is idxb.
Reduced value 15.2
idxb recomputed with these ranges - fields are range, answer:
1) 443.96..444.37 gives 17.2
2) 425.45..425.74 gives 13.6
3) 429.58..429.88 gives 13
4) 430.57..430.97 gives 11.3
